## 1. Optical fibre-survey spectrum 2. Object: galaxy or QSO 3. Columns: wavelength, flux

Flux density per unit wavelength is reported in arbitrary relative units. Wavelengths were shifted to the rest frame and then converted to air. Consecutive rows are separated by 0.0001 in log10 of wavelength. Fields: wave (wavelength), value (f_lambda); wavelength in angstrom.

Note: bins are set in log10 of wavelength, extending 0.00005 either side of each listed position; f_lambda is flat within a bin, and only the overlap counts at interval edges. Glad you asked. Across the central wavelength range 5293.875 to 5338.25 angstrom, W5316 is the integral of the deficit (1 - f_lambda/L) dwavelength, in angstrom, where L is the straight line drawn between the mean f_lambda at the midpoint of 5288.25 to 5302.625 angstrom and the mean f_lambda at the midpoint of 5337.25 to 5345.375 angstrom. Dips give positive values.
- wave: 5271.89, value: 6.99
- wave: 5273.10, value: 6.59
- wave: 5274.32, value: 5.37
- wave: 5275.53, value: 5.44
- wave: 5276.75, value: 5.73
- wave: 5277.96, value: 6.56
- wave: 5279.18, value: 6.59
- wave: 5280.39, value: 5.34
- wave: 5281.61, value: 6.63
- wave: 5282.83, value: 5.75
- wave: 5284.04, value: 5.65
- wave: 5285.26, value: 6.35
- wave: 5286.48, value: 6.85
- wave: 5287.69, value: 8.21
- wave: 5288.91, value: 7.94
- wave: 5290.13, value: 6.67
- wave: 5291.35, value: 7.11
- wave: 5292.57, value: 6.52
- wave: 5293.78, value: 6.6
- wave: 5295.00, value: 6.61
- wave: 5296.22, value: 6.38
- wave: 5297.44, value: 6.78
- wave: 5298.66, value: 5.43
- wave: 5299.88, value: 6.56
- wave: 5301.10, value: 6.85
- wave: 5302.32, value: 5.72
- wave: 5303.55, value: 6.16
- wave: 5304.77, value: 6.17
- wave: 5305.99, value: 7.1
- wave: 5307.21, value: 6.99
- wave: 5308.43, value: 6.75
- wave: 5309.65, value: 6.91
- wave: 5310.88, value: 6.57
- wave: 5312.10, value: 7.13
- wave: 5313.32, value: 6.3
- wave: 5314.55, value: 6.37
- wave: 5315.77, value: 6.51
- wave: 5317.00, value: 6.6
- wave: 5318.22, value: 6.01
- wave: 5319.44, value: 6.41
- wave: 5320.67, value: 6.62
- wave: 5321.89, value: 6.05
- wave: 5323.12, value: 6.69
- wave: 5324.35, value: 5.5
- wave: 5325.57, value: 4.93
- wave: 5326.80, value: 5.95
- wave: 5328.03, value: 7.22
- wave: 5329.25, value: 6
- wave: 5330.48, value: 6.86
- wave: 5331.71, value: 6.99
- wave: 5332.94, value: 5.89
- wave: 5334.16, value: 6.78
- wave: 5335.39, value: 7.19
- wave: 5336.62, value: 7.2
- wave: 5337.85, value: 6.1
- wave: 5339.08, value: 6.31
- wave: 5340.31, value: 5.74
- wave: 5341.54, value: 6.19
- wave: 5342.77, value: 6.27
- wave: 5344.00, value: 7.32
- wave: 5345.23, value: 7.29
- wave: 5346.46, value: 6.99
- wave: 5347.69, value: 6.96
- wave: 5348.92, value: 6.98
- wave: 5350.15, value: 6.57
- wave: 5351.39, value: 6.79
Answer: 0.5 angstrom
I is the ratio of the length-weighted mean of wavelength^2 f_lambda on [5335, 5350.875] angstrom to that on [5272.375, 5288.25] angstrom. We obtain 1.10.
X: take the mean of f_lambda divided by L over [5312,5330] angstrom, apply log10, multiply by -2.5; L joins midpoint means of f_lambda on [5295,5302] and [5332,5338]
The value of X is 0.05 mag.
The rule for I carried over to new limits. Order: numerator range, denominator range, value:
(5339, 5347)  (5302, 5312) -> 1.01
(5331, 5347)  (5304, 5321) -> 1.02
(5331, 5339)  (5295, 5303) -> 1.07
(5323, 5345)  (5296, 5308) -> 1.01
